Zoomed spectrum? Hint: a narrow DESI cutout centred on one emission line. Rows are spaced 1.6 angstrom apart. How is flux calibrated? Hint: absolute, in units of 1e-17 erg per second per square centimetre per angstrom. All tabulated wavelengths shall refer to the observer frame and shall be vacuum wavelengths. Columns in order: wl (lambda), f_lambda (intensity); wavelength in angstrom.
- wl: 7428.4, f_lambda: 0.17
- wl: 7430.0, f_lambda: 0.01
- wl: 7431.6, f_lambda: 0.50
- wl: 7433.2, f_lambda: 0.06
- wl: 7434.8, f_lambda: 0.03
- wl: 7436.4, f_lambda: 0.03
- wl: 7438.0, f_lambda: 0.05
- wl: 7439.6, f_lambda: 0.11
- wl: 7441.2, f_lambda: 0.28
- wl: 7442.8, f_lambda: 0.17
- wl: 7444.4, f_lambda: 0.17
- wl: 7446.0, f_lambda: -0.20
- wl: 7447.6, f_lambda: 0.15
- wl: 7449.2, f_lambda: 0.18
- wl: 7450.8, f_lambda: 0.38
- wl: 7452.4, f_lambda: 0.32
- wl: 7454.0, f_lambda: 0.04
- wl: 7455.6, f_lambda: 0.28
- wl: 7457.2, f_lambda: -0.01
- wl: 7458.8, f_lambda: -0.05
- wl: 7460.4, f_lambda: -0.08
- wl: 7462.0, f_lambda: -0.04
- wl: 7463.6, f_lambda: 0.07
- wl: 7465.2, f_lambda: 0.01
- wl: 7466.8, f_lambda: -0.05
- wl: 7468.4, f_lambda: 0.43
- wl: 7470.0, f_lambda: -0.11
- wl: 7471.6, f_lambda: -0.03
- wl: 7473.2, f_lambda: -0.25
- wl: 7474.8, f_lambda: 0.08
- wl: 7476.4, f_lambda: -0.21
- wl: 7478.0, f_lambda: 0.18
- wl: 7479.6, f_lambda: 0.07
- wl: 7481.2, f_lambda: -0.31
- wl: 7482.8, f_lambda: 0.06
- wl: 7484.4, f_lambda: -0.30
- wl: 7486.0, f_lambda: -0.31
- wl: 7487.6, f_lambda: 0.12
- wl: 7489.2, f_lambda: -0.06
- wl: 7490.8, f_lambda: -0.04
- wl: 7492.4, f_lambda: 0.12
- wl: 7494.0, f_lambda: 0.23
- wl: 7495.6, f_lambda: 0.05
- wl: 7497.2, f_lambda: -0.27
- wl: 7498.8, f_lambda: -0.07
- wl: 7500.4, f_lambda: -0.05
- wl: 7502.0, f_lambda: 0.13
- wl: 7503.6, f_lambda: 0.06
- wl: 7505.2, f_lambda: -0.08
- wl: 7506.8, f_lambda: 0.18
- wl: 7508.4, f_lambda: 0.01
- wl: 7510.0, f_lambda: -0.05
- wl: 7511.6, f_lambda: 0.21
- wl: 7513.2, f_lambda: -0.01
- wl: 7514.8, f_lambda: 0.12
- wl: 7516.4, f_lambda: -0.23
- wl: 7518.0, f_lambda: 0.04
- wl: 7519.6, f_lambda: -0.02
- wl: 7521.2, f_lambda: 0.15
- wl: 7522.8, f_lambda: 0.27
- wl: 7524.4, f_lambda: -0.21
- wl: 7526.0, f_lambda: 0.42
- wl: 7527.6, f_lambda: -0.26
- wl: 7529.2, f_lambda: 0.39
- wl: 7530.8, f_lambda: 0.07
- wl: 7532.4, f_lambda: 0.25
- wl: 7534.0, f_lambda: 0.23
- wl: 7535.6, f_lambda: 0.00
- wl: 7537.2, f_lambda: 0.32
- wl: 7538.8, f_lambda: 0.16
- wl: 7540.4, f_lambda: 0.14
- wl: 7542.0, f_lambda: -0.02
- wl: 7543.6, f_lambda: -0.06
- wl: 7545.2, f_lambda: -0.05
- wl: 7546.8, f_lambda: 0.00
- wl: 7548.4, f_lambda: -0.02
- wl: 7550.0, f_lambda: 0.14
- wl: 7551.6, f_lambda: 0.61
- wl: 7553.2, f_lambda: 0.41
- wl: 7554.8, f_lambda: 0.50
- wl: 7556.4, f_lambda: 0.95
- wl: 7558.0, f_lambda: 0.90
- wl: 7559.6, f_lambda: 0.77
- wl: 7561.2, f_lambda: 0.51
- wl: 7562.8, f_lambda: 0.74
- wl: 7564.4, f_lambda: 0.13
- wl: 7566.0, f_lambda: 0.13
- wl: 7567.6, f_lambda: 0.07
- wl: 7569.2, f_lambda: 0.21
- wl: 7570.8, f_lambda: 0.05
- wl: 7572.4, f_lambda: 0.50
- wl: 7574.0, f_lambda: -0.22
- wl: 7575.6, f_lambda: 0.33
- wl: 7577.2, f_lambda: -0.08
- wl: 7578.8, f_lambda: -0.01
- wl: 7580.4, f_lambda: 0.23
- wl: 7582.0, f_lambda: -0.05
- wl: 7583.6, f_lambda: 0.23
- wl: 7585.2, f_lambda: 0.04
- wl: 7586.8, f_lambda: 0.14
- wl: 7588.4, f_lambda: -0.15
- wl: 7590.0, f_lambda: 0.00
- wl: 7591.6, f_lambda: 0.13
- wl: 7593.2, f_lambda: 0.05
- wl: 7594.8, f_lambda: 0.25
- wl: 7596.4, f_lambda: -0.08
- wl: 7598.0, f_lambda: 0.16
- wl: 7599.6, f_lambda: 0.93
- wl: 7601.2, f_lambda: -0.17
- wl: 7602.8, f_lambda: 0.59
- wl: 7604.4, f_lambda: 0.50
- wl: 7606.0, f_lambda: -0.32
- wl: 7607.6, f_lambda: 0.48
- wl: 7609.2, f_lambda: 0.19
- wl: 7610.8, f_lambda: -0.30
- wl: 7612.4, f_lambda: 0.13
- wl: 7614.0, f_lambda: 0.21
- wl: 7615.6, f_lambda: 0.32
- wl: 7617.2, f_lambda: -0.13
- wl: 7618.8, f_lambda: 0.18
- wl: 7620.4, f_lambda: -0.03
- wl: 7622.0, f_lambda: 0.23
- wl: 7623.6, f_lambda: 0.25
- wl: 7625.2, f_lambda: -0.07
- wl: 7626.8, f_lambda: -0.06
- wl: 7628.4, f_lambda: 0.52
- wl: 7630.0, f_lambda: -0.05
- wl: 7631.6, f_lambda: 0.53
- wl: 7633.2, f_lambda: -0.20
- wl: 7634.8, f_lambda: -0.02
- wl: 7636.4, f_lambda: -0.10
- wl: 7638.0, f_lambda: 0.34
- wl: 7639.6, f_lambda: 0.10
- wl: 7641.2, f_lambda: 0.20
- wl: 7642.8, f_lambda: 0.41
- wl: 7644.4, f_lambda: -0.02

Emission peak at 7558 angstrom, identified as [O II]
